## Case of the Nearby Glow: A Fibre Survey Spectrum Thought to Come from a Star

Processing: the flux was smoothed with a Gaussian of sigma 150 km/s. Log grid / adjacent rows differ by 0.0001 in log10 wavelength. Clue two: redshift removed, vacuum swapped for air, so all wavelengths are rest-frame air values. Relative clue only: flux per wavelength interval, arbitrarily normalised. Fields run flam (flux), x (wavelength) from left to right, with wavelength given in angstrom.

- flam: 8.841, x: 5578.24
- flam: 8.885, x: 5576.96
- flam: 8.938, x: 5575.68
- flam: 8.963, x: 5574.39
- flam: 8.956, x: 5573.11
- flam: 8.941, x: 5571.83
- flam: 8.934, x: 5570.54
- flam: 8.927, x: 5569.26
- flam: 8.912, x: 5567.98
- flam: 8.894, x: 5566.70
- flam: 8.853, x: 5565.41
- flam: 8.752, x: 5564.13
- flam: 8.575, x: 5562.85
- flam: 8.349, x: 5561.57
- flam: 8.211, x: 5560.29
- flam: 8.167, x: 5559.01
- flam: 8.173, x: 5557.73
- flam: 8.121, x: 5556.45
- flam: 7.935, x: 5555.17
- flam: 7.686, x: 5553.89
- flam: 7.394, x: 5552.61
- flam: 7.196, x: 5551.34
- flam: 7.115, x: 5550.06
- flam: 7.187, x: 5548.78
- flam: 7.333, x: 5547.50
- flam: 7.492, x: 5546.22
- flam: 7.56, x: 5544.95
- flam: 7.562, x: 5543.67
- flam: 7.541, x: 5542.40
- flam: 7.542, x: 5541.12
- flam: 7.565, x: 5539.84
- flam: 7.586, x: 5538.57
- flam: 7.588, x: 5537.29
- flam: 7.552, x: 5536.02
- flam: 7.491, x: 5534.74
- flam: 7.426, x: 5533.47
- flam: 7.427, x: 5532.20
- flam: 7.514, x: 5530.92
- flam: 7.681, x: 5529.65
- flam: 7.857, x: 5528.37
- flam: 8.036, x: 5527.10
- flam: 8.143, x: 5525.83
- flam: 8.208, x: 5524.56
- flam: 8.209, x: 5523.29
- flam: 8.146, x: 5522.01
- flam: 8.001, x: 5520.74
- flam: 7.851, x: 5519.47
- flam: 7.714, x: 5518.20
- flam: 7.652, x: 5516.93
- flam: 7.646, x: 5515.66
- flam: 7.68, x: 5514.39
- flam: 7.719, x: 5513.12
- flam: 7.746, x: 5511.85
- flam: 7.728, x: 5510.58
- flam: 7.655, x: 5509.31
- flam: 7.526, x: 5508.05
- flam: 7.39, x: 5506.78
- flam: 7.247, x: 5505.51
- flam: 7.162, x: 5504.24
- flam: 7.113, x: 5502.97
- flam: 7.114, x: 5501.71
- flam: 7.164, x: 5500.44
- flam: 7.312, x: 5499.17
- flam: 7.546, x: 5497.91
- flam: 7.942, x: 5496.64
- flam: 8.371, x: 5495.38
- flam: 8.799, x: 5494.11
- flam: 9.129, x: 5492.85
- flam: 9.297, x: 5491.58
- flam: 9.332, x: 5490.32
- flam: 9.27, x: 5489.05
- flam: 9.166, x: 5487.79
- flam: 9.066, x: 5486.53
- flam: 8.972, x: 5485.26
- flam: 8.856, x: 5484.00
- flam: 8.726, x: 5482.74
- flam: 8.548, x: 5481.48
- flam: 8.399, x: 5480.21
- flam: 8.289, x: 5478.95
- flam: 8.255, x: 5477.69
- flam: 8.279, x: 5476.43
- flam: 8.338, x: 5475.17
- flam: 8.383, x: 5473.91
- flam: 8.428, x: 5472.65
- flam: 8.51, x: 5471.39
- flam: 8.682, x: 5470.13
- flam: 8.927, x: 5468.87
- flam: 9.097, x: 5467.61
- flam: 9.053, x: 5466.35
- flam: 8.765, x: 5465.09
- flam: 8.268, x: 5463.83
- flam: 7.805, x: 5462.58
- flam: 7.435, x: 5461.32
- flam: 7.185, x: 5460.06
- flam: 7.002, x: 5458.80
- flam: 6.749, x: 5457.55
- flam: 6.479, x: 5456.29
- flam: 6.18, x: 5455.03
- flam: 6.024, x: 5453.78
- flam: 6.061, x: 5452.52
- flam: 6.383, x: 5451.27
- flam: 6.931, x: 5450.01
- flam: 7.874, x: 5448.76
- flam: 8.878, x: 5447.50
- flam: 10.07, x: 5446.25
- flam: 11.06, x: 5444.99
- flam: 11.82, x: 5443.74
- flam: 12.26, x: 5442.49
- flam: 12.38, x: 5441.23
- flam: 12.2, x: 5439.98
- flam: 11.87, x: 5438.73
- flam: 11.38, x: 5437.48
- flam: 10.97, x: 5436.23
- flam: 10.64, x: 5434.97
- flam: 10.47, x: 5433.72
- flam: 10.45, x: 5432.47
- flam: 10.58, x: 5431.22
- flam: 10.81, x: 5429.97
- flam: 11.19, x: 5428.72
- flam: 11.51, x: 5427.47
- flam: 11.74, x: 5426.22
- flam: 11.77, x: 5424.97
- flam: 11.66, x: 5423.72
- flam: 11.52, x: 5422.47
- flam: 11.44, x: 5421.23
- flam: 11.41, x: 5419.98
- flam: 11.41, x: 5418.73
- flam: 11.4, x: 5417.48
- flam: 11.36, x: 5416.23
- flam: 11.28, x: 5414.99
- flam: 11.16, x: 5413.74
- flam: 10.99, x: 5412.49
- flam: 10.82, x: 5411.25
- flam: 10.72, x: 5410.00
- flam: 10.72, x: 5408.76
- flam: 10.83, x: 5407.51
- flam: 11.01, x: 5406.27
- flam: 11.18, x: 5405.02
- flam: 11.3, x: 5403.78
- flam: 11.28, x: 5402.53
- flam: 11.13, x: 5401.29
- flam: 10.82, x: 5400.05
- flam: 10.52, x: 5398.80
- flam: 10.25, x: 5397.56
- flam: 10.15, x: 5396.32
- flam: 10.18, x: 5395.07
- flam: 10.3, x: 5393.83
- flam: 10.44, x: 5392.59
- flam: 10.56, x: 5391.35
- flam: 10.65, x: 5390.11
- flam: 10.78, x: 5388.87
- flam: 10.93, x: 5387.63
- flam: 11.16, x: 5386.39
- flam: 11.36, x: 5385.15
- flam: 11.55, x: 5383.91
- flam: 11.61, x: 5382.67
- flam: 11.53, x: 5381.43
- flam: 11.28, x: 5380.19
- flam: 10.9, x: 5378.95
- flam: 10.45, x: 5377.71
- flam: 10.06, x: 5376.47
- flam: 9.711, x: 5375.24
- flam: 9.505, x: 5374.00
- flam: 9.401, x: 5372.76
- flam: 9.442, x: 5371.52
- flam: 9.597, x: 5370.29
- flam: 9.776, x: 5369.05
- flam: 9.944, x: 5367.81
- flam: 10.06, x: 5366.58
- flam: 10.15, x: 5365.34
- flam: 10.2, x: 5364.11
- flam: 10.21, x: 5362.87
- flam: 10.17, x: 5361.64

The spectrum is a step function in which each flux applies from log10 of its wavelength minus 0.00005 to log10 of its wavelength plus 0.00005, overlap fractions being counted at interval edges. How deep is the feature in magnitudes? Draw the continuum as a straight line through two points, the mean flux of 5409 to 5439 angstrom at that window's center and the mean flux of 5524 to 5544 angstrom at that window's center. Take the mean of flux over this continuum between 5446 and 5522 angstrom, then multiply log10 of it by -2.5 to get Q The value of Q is 0.16 mag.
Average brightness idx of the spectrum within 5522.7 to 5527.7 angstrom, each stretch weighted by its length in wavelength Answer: 8.16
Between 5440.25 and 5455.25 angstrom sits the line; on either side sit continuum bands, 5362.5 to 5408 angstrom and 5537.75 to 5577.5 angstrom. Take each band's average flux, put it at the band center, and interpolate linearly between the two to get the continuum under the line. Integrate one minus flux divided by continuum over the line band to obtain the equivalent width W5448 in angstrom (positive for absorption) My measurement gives 1.1 angstrom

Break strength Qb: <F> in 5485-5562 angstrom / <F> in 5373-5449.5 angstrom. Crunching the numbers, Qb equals 0.72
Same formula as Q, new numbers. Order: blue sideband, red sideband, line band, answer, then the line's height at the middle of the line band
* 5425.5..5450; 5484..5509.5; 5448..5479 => 0.24 mag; 9.68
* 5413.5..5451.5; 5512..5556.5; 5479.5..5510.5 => 0.09 mag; 8.9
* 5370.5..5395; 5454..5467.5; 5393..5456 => -0.17 mag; 8.94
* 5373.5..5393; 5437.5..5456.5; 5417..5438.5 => -0.16 mag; 9.7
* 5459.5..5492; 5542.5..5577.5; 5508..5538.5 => 0.08 mag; 8.38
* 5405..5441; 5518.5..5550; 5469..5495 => 0.07 mag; 9.33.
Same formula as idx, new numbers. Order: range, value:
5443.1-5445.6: 11.5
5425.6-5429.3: 11.5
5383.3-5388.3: 11.2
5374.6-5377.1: 9.9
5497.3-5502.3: 7.28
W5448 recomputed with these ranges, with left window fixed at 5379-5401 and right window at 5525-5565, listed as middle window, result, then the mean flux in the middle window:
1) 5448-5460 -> 3.6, 6.68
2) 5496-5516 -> 2.4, 7.48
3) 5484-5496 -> -0.3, 9.03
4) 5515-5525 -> 0.4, 7.92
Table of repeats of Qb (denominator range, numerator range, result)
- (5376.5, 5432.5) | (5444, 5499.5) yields 0.75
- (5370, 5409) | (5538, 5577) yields 0.76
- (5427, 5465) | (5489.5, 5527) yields 0.85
